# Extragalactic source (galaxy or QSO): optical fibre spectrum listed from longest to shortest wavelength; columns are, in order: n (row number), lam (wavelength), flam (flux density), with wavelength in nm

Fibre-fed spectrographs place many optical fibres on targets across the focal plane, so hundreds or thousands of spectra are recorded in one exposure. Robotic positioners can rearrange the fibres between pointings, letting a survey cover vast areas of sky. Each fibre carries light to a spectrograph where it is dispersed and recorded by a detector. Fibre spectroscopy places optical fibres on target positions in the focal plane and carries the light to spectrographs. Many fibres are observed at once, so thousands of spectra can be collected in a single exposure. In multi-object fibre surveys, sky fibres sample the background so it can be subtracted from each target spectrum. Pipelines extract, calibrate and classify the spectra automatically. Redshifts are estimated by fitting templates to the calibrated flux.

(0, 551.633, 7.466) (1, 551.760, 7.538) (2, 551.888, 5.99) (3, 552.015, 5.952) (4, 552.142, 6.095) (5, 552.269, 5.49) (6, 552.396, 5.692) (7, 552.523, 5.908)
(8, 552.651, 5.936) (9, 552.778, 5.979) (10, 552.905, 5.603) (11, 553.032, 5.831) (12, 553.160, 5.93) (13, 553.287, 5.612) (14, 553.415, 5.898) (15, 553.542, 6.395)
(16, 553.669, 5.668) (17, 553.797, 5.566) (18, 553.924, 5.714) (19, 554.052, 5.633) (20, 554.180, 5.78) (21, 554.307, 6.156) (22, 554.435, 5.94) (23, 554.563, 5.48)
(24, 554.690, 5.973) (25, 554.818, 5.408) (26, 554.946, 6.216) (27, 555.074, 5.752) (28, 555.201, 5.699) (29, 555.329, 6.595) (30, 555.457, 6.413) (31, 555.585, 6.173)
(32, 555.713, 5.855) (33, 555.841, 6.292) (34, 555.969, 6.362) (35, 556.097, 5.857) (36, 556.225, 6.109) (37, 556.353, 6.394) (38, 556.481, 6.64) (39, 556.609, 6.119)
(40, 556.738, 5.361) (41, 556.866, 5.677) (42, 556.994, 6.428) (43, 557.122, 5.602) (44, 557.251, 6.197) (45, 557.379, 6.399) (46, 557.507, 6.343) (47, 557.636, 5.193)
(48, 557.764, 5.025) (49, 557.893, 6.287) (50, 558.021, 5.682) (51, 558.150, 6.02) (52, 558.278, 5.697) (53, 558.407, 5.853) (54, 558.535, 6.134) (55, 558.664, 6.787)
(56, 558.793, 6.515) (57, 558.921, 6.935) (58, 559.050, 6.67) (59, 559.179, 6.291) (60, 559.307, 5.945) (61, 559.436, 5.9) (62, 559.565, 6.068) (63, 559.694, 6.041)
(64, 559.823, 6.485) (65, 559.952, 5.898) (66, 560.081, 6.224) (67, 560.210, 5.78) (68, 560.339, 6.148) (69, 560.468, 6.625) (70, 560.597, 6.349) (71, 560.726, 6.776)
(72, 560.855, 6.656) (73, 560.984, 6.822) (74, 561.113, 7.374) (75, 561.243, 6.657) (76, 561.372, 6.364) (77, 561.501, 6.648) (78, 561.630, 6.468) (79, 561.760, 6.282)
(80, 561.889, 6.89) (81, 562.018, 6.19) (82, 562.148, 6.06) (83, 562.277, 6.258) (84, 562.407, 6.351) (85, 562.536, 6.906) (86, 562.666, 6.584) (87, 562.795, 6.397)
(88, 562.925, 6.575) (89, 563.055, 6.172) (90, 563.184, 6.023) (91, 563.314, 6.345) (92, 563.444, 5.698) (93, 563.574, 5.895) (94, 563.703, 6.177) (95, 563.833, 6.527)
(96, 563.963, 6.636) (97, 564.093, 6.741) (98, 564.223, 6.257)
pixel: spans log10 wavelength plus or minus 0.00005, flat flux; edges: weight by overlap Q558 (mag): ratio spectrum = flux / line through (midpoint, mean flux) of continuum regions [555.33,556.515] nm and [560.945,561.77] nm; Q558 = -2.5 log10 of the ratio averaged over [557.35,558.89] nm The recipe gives 0.07 mag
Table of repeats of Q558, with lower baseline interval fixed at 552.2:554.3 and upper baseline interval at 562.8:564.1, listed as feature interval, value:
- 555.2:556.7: -0.05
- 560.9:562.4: -0.06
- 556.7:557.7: 0.01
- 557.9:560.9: -0.03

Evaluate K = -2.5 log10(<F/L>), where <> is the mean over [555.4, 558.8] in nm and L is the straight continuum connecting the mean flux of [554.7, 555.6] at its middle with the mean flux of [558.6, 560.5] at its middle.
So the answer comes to 0.02 mag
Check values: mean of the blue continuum 6.02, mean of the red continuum 6.28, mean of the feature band 6.04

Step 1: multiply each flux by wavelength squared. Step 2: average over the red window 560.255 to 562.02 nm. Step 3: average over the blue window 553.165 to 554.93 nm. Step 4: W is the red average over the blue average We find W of 1.2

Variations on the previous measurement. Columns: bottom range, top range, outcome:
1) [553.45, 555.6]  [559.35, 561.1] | 1.09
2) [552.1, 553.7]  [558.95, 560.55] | 1.08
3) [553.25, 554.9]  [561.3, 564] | 1.13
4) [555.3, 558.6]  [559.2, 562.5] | 1.07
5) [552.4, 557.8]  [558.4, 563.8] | 1.10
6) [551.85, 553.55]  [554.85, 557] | 1.05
